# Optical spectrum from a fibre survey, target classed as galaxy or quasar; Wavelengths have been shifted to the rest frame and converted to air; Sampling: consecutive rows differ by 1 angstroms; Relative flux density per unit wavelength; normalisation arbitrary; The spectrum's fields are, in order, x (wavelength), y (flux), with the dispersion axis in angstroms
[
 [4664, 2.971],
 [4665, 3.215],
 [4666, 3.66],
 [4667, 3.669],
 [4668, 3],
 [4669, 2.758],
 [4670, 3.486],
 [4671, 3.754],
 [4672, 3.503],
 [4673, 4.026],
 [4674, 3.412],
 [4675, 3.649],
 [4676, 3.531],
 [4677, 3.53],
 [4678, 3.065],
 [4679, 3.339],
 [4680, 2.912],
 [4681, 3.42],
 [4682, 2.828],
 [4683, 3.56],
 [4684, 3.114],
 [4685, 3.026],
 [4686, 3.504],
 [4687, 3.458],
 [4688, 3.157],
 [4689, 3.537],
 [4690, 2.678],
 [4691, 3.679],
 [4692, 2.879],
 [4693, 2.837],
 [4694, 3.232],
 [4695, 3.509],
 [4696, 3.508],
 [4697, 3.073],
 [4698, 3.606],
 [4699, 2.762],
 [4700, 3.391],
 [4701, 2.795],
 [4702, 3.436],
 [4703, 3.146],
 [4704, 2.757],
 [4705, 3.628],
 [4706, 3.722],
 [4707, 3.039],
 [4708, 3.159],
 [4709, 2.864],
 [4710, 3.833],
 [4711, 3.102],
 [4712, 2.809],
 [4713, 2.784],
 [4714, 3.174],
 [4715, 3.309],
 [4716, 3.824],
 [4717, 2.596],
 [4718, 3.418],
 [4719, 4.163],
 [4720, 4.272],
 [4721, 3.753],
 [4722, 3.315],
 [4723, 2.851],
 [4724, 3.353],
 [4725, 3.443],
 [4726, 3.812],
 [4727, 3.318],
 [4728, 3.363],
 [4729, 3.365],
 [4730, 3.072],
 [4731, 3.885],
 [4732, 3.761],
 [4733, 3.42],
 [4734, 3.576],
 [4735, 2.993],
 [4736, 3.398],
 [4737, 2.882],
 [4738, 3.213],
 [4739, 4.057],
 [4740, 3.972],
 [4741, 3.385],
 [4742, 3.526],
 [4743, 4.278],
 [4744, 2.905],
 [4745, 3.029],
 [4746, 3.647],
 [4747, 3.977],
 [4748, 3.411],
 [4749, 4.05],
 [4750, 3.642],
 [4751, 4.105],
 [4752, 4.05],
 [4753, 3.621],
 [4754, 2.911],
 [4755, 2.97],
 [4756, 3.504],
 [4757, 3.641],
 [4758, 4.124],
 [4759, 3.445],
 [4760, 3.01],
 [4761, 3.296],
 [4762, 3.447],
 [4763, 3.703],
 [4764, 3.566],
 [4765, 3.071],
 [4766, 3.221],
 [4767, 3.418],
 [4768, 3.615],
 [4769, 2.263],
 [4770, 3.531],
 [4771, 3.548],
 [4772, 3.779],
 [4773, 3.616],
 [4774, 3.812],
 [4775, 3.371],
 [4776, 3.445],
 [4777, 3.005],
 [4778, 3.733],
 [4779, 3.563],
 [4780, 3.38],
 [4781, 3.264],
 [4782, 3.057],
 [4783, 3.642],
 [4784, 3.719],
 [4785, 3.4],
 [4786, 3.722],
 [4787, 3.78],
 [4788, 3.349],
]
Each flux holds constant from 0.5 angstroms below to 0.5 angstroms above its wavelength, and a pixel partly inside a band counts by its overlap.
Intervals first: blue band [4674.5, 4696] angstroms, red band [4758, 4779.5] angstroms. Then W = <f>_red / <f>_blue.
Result 1.0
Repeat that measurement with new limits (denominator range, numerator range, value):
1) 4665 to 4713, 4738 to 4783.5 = 1.07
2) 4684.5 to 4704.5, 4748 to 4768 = 1.10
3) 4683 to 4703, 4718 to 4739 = 1.08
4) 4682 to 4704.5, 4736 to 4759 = 1.12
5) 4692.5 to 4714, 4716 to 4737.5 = 1.08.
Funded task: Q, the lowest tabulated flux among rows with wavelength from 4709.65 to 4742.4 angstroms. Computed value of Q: 2.596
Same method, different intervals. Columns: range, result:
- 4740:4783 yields 2.263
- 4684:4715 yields 2.678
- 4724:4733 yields 3.072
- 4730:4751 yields 2.882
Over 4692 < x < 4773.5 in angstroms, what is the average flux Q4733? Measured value 3.4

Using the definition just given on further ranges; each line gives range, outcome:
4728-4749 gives 3.5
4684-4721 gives 3.27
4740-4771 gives 3.49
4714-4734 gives 3.48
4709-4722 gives 3.39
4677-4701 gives 3.22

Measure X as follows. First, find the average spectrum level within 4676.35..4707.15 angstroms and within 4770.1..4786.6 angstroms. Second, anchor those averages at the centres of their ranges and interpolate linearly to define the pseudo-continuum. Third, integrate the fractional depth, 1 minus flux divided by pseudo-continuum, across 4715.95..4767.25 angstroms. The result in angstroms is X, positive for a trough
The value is -1.6 angstroms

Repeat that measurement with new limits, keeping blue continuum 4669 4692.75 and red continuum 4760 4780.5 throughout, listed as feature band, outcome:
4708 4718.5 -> 0.6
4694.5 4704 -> 0.4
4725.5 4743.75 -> -0.7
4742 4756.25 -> -0.8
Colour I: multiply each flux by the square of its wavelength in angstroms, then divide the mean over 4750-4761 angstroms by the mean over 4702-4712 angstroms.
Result 1.11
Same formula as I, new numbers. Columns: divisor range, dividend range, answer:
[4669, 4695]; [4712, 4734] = 1.05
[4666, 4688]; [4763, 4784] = 1.06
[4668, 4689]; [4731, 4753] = 1.10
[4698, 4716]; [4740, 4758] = 1.15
